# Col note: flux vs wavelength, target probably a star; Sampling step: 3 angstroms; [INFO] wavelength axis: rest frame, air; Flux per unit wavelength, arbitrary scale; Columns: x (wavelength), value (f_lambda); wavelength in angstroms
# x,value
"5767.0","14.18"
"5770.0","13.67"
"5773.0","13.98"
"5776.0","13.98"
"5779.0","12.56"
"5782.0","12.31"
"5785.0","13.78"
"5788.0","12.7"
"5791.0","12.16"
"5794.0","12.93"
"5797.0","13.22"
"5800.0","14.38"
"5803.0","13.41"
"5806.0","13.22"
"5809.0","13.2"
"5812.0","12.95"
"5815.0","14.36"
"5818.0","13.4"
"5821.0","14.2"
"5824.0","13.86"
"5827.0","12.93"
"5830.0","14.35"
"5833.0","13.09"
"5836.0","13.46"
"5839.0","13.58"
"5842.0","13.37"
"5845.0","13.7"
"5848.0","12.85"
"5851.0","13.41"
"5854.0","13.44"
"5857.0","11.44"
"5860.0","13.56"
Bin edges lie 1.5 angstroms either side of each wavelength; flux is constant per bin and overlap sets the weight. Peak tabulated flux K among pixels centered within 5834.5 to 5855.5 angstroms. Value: 13.7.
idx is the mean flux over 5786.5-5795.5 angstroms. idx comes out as 12.6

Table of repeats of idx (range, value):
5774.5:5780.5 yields 13.3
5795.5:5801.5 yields 13.8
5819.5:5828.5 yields 13.7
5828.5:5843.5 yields 13.6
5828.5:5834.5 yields 13.7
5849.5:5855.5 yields 13.4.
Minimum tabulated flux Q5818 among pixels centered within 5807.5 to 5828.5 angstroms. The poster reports 12.93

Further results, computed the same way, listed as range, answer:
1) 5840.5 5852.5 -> 12.85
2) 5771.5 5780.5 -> 12.56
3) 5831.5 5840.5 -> 13.09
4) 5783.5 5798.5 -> 12.16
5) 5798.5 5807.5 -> 13.22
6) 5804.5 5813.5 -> 12.95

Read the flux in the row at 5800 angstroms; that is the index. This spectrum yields 14.38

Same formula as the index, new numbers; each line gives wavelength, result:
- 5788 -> 12.7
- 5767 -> 14.18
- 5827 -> 12.93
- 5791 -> 12.16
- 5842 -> 13.37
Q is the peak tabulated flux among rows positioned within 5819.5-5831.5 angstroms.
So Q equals 14.35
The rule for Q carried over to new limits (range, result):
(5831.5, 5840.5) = 13.58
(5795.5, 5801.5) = 14.38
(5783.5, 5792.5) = 13.78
